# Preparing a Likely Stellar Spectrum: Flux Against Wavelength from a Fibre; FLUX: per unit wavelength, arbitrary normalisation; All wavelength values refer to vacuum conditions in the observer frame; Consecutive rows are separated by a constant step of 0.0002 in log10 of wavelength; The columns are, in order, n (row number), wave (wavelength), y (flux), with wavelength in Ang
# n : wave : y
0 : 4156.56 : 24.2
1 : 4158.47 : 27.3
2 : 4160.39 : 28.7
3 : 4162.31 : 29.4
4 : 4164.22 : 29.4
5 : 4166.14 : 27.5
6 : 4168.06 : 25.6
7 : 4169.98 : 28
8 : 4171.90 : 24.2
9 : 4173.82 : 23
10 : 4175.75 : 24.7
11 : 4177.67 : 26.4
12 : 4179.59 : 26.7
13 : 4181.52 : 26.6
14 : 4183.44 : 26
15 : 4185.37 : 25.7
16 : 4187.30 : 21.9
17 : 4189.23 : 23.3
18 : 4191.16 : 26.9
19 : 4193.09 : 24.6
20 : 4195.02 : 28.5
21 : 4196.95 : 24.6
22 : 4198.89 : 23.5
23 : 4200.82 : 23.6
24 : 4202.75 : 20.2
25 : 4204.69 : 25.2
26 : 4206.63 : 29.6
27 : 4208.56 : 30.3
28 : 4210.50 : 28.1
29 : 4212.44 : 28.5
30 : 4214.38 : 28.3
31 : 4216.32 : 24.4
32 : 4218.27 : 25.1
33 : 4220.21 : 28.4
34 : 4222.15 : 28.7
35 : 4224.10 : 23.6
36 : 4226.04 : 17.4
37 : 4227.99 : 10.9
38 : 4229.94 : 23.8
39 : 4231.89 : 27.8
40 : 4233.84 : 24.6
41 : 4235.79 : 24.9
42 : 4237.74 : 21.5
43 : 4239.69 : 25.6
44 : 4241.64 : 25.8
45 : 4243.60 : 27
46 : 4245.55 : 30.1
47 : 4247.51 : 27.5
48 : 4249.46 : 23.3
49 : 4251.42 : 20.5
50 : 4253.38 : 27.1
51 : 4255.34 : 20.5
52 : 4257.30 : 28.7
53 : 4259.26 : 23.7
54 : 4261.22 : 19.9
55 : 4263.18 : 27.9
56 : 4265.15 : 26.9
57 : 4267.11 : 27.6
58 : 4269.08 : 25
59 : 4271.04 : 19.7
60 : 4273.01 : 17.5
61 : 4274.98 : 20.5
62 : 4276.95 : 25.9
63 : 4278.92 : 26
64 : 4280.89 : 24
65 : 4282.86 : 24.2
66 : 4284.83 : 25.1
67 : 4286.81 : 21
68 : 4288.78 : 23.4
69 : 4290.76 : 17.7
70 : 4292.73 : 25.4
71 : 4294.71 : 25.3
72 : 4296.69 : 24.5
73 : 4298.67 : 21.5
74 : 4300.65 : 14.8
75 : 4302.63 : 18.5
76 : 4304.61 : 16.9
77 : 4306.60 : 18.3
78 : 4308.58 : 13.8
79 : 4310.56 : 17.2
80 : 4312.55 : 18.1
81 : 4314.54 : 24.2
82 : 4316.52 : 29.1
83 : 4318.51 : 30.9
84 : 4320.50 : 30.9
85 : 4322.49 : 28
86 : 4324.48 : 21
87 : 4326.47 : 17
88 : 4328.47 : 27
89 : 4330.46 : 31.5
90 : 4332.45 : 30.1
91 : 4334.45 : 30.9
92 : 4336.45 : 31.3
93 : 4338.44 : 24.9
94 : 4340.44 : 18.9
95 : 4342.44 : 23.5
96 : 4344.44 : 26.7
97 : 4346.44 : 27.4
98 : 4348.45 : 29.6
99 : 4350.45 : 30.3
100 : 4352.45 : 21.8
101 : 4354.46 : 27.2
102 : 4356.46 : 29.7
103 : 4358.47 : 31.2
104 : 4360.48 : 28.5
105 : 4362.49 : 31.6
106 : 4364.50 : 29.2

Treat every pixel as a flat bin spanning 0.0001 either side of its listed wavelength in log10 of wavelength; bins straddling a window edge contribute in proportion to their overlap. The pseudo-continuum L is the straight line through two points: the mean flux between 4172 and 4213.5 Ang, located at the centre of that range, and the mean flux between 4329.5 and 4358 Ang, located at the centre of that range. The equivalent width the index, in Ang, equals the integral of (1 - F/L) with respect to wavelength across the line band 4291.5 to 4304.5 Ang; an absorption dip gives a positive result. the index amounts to 2.7 Ang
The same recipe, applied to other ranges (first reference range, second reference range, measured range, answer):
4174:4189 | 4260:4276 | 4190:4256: -2.2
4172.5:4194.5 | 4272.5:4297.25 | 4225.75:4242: 1.1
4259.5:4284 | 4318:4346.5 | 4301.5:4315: 4.0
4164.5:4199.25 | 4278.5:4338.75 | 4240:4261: -0.6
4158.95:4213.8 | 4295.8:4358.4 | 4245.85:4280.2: 1.5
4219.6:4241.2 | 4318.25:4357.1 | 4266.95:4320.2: 6.9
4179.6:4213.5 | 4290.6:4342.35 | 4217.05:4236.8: 1.3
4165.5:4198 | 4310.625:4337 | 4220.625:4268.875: 2.8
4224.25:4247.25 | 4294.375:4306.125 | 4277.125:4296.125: -2.8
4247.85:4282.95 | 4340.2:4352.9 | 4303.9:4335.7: 1.5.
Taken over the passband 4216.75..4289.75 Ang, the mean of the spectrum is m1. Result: 24.1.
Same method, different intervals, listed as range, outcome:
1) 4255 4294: 23.6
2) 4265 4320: 22.3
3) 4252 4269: 25.2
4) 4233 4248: 25.8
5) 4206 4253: 25.2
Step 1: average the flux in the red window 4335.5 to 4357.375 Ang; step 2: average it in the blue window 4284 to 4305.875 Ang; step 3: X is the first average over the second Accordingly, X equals 1.2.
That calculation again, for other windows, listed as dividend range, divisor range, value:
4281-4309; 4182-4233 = 0.84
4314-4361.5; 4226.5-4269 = 1.11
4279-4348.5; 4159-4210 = 0.91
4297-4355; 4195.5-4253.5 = 0.97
